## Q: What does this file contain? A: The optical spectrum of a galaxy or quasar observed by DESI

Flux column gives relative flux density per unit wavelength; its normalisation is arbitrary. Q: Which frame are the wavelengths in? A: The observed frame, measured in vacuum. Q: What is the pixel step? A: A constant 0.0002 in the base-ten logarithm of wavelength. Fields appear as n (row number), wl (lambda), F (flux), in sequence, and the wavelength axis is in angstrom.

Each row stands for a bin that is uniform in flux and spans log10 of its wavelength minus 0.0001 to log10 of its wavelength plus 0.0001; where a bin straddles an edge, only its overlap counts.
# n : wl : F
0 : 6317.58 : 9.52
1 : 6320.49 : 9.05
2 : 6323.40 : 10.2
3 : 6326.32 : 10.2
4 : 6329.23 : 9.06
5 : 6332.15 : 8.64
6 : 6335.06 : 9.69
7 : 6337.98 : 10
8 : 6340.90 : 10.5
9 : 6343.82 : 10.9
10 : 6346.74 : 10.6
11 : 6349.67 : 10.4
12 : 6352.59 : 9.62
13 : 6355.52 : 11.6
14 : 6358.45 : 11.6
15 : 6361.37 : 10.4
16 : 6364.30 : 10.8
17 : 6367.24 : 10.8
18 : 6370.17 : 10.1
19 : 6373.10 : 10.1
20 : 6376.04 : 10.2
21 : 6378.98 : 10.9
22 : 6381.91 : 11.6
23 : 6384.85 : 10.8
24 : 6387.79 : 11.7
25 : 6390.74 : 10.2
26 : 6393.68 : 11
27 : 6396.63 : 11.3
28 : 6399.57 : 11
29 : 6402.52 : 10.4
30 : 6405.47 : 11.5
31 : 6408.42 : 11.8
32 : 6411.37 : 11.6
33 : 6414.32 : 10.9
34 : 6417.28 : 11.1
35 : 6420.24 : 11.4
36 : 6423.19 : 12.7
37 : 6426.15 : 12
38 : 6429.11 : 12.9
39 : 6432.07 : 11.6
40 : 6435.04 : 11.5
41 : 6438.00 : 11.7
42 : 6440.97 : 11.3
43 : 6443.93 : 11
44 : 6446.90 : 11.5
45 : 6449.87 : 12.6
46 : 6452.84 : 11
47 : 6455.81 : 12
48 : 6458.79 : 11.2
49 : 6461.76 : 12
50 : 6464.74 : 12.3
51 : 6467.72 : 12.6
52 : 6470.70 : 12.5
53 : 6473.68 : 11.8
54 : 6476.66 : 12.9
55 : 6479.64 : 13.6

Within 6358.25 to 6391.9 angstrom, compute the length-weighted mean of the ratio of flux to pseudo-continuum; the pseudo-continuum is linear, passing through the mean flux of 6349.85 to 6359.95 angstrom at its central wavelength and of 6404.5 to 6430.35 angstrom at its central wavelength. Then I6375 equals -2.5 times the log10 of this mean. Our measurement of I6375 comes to 0.04 mag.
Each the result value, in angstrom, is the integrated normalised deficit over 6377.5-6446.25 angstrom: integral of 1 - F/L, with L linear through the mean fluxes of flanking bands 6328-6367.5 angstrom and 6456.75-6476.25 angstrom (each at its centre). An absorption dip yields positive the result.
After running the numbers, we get -0.6 angstrom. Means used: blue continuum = 10.3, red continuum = 12.1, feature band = 11.4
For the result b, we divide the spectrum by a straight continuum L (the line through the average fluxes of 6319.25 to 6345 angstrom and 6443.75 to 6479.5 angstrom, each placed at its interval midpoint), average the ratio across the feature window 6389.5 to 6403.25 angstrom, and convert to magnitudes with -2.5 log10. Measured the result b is 0.01 mag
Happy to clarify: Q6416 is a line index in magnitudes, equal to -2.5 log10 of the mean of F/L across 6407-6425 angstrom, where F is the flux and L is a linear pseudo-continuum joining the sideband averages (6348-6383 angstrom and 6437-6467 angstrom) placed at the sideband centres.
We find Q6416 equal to -0.03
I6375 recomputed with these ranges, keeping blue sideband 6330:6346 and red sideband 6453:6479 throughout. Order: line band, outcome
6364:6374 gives 0.00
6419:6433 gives -0.06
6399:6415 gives -0.01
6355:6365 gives -0.08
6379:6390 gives -0.05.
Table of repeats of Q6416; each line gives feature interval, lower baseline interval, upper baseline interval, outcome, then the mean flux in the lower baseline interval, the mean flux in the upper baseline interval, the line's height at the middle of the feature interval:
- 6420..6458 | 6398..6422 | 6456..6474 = -0.01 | 11.2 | 12.1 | 11.7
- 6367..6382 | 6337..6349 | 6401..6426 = 0.04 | 10.5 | 11.5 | 10.9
